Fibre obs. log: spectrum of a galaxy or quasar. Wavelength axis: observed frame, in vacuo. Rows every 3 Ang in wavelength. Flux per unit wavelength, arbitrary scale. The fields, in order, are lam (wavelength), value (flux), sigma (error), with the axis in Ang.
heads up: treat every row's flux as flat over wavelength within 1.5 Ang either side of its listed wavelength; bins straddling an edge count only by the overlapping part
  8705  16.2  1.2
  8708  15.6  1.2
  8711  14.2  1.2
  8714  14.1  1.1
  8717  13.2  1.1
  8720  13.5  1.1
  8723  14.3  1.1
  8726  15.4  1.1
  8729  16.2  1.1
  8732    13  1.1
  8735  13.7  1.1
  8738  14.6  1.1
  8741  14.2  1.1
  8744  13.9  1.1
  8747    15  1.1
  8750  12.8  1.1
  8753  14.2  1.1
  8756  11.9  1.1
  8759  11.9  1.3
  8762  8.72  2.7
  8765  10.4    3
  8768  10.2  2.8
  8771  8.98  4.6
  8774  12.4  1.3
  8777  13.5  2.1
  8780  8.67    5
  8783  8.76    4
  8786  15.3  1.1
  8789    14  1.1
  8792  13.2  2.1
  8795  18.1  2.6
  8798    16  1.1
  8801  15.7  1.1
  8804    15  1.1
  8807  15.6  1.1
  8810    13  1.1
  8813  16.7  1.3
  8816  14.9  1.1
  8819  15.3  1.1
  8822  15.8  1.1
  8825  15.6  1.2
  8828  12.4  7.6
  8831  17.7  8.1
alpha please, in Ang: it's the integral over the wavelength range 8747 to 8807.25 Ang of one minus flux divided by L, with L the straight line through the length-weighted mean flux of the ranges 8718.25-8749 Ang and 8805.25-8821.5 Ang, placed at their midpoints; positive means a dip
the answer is 8.3 Ang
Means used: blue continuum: 14.3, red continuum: 15.1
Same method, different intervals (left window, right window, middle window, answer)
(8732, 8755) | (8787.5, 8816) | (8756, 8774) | 5.0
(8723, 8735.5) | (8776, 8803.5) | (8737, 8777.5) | 5.5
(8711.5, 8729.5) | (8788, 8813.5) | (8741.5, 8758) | 1.2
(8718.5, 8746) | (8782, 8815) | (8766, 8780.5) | 3.7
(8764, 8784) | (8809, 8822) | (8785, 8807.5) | -4.2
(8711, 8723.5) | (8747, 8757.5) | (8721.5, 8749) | -1.9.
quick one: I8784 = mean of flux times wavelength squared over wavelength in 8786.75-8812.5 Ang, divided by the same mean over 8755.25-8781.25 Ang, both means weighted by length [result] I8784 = 1.42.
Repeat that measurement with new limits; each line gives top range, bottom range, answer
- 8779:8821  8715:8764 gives 1.08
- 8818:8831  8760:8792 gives 1.36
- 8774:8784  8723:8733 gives 0.73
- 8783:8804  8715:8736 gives 1.06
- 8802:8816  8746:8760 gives 1.16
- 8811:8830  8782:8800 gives 1.06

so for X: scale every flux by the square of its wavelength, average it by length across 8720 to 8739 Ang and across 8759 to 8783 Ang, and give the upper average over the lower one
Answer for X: 0.7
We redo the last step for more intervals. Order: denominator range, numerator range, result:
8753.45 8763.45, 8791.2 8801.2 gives 1.43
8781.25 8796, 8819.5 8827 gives 1.14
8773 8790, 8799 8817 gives 1.27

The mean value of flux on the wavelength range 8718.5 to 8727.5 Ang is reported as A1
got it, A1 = 14.4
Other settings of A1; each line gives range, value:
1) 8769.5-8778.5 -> 11.6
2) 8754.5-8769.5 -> 10.6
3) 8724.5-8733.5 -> 14.9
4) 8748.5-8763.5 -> 11.9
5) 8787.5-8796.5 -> 15.1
